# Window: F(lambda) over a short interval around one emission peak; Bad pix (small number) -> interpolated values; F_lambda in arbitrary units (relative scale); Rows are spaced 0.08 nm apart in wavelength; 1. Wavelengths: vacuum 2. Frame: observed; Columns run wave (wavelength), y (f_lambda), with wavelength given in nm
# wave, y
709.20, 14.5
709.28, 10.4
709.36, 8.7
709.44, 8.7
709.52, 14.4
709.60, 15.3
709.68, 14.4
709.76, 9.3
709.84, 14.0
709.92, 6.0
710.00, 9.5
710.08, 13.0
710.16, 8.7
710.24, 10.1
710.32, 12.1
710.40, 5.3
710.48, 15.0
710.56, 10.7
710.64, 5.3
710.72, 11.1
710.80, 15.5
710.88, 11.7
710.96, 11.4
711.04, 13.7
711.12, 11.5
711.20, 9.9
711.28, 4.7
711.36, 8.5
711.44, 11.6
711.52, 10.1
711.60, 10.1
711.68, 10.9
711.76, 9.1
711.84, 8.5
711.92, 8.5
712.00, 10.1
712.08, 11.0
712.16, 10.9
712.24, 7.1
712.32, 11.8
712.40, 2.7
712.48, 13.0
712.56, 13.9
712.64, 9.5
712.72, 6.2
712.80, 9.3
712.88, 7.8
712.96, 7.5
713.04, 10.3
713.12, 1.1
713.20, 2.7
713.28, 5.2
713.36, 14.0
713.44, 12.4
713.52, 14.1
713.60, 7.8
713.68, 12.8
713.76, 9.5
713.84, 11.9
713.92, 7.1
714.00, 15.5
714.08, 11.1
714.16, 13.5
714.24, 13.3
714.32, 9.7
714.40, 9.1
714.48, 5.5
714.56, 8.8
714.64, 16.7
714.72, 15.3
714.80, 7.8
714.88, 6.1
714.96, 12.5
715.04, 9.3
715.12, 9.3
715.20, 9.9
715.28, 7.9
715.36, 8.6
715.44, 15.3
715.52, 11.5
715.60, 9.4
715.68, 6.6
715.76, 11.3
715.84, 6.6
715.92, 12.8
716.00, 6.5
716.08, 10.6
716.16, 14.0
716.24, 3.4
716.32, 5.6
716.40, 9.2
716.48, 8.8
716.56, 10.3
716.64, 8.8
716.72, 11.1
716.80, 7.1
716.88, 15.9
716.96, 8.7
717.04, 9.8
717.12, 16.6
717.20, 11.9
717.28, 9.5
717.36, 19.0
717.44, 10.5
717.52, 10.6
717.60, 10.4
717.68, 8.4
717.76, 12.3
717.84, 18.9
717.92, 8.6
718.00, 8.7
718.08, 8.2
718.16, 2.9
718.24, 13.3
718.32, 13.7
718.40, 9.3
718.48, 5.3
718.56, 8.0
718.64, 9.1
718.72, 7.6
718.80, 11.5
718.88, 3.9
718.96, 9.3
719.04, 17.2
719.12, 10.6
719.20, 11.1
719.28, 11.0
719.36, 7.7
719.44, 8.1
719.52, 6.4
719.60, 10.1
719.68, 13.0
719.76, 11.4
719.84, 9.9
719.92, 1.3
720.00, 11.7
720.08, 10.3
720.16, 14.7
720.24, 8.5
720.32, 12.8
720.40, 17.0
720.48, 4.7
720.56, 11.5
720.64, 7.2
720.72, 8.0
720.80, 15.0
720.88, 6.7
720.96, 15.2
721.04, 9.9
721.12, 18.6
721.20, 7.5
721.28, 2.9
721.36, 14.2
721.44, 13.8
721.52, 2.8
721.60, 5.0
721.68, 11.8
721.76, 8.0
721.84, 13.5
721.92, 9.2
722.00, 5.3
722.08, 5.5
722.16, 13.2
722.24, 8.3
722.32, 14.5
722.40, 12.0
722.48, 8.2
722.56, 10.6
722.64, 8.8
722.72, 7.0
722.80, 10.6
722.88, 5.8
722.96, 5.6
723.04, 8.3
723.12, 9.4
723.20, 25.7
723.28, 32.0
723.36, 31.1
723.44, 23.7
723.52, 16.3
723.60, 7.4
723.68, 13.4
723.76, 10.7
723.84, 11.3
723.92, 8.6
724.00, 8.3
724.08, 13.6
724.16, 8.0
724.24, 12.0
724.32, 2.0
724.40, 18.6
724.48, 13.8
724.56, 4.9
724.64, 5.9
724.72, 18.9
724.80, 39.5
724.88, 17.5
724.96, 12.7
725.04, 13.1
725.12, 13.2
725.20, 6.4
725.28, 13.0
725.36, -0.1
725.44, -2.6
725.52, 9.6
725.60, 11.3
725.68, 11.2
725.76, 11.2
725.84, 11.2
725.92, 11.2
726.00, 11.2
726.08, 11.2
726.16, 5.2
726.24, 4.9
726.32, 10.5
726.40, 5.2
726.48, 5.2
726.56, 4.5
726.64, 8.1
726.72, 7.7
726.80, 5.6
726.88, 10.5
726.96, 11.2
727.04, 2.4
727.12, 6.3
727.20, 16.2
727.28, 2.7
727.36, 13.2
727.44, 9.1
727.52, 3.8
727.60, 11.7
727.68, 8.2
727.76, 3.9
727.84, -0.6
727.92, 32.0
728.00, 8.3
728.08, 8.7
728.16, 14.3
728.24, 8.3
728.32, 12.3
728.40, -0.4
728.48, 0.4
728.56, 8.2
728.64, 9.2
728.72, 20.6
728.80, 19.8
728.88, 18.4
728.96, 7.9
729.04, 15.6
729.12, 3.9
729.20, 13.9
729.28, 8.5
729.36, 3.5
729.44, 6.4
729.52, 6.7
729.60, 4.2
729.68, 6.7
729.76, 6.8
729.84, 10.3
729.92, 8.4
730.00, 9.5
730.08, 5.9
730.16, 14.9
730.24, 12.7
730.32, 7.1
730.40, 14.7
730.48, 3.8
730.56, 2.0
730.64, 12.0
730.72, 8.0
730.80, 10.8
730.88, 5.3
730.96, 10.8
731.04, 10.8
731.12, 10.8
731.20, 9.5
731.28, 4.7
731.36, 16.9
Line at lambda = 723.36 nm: [S II]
